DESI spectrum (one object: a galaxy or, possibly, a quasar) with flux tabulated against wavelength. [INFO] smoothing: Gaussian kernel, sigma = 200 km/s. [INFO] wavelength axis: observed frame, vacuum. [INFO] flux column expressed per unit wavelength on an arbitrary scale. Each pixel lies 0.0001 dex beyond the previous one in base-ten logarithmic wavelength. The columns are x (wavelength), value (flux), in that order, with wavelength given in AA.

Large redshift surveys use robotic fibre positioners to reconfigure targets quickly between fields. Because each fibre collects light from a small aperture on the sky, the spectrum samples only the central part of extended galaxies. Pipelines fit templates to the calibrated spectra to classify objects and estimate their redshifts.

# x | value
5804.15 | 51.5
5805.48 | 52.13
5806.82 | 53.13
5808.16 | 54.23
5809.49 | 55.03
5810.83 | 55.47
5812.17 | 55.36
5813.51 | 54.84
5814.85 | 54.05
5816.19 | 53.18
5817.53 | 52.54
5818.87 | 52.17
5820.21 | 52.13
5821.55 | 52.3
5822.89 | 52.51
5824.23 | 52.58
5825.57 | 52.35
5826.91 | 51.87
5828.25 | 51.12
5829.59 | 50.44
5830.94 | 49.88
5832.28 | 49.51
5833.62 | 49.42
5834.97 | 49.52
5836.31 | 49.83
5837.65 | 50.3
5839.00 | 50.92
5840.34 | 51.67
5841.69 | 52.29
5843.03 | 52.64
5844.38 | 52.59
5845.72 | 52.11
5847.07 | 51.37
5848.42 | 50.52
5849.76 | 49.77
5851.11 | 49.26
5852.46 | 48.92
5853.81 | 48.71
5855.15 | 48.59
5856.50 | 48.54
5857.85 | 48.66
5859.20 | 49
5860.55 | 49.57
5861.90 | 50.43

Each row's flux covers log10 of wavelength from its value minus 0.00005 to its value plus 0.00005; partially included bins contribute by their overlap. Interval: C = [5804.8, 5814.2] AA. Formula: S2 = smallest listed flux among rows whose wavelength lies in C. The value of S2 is 52.13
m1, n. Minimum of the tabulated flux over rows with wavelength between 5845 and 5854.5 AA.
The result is 48.71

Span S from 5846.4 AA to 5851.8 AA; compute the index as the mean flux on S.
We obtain 50.2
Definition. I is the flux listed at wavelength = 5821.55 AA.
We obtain 52.3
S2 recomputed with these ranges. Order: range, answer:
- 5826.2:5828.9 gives 51.12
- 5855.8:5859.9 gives 48.54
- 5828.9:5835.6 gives 49.42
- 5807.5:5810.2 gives 54.23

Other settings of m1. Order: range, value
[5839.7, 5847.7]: 51.37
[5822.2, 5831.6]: 49.88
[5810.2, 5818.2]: 52.54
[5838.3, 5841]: 50.92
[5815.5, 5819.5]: 52.17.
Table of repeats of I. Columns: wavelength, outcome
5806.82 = 53.13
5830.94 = 49.88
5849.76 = 49.77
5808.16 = 54.23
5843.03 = 52.64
